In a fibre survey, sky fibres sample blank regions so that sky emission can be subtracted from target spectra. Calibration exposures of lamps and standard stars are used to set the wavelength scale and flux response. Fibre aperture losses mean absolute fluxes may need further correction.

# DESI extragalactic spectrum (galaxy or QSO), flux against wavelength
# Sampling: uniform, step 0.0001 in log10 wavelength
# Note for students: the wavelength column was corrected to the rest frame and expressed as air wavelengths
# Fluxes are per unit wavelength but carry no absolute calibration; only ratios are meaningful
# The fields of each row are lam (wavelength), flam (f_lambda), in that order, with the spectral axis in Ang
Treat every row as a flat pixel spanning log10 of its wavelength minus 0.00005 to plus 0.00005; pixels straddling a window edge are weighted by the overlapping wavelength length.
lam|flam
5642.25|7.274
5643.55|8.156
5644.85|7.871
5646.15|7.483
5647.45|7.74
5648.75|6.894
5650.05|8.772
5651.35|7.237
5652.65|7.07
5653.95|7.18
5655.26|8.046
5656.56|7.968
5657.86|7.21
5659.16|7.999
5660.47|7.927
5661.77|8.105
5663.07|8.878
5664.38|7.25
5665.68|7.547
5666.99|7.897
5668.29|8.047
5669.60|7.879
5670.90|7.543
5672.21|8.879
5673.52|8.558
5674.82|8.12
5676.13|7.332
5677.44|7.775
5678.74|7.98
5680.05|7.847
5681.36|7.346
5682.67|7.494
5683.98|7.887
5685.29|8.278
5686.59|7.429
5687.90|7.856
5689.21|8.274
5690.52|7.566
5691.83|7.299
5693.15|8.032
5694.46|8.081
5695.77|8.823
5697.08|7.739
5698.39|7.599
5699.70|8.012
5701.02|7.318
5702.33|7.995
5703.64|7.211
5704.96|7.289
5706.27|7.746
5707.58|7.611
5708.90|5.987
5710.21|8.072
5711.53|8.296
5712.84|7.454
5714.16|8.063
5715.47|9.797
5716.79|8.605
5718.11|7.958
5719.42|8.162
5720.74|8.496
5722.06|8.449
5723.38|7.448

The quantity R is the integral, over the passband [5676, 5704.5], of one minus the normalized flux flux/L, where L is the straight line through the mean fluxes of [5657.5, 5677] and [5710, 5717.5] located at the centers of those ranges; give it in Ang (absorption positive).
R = 1.3 Ang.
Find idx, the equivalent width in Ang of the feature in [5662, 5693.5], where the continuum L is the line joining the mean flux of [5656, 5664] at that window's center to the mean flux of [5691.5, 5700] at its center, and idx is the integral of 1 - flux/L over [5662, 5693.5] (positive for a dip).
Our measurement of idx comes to 0.4 Ang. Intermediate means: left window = 7.99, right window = 7.96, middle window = 7.87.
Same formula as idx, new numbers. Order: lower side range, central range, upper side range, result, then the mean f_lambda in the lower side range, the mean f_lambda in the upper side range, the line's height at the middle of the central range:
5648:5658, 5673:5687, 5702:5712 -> -0.5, 7.57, 7.5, 7.53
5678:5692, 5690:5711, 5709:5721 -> 0.9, 7.77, 8.21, 8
